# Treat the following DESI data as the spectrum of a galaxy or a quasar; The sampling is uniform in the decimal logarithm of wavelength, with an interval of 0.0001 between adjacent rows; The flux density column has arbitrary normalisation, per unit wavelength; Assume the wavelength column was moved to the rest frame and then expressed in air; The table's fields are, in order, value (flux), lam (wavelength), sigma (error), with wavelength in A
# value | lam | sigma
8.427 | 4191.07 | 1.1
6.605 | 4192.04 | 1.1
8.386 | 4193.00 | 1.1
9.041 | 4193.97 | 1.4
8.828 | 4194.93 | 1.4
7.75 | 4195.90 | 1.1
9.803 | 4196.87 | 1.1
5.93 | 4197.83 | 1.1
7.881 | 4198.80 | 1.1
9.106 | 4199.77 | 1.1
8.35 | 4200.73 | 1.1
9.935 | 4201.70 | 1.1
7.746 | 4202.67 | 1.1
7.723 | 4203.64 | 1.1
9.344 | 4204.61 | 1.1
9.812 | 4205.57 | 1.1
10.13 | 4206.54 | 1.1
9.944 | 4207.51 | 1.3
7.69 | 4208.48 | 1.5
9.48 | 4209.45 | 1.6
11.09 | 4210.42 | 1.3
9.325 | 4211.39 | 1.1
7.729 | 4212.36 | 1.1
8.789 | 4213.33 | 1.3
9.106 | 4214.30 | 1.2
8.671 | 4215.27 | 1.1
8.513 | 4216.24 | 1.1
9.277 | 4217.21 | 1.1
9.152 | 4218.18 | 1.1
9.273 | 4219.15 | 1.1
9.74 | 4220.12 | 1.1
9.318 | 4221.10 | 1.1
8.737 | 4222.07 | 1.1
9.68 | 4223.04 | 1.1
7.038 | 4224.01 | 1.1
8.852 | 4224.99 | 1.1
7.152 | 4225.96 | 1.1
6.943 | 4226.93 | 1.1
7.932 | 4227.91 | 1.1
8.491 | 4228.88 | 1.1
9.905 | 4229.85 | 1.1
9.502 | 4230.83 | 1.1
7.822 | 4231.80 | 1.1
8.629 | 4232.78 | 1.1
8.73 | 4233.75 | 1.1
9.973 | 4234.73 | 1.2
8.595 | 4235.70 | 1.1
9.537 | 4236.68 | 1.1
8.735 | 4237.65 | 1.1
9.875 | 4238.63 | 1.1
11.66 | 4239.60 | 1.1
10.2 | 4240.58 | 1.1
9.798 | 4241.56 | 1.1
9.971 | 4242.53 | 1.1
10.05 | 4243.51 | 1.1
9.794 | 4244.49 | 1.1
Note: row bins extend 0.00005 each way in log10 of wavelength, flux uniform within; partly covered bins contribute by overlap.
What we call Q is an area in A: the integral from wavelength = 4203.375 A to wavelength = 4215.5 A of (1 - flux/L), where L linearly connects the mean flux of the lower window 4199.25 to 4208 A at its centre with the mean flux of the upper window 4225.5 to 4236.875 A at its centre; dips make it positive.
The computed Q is -0.2 A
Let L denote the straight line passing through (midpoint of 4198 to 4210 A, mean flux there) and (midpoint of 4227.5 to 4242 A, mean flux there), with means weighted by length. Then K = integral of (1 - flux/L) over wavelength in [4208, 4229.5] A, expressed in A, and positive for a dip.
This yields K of 0.8 A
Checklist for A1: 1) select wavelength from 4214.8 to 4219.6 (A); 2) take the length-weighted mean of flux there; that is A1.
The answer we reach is 8.98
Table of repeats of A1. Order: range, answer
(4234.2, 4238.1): 9.21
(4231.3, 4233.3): 8.26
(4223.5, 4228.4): 7.59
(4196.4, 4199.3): 7.87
